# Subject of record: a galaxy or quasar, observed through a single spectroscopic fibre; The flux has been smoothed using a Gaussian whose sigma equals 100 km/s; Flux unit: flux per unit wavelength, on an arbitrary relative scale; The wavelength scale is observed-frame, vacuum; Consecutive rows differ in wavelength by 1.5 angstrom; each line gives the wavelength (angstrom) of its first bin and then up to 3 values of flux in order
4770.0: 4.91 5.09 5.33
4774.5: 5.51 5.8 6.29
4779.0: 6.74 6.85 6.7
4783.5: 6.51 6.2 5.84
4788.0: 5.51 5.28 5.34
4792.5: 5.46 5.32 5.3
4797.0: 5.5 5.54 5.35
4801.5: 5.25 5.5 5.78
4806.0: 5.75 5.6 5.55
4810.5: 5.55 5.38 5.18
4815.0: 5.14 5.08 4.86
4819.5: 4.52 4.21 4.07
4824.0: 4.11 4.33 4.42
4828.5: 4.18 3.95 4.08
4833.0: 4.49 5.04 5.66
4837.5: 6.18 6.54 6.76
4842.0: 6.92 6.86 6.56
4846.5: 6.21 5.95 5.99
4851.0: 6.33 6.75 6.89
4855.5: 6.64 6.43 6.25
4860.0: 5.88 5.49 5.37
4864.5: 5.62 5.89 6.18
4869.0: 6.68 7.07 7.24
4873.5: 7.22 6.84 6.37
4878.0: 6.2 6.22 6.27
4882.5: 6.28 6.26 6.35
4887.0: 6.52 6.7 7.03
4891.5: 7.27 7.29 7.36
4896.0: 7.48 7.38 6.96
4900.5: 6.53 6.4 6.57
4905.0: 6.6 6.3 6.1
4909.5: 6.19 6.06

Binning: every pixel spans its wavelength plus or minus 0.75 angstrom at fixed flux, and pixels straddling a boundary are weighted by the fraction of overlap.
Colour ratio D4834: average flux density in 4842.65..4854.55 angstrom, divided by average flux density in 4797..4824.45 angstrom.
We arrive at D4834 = 1.25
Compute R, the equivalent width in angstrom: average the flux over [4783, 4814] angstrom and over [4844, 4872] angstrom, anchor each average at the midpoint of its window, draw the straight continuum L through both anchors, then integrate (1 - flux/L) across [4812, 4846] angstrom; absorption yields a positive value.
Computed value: 4.4 angstrom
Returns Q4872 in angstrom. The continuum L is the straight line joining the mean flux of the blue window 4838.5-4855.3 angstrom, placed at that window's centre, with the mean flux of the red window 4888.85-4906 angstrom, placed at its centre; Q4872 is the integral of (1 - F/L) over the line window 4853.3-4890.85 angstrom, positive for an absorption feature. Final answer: 2.0 angstrom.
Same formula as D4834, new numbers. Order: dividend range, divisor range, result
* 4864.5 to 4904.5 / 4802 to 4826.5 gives 1.33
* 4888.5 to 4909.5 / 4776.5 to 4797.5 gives 1.15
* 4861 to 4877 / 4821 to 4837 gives 1.43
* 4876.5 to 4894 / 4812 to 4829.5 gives 1.44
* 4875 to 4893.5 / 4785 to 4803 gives 1.20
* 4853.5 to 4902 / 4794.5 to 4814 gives 1.20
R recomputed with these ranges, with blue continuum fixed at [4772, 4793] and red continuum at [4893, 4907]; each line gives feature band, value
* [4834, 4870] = 1.5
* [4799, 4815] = 1.7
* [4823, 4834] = 3.6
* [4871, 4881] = 0.0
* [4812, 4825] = 3.2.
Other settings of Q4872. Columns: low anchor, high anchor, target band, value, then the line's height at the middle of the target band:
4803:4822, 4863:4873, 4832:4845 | -0.6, 5.76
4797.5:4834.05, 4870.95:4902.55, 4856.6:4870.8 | 0.3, 6.17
